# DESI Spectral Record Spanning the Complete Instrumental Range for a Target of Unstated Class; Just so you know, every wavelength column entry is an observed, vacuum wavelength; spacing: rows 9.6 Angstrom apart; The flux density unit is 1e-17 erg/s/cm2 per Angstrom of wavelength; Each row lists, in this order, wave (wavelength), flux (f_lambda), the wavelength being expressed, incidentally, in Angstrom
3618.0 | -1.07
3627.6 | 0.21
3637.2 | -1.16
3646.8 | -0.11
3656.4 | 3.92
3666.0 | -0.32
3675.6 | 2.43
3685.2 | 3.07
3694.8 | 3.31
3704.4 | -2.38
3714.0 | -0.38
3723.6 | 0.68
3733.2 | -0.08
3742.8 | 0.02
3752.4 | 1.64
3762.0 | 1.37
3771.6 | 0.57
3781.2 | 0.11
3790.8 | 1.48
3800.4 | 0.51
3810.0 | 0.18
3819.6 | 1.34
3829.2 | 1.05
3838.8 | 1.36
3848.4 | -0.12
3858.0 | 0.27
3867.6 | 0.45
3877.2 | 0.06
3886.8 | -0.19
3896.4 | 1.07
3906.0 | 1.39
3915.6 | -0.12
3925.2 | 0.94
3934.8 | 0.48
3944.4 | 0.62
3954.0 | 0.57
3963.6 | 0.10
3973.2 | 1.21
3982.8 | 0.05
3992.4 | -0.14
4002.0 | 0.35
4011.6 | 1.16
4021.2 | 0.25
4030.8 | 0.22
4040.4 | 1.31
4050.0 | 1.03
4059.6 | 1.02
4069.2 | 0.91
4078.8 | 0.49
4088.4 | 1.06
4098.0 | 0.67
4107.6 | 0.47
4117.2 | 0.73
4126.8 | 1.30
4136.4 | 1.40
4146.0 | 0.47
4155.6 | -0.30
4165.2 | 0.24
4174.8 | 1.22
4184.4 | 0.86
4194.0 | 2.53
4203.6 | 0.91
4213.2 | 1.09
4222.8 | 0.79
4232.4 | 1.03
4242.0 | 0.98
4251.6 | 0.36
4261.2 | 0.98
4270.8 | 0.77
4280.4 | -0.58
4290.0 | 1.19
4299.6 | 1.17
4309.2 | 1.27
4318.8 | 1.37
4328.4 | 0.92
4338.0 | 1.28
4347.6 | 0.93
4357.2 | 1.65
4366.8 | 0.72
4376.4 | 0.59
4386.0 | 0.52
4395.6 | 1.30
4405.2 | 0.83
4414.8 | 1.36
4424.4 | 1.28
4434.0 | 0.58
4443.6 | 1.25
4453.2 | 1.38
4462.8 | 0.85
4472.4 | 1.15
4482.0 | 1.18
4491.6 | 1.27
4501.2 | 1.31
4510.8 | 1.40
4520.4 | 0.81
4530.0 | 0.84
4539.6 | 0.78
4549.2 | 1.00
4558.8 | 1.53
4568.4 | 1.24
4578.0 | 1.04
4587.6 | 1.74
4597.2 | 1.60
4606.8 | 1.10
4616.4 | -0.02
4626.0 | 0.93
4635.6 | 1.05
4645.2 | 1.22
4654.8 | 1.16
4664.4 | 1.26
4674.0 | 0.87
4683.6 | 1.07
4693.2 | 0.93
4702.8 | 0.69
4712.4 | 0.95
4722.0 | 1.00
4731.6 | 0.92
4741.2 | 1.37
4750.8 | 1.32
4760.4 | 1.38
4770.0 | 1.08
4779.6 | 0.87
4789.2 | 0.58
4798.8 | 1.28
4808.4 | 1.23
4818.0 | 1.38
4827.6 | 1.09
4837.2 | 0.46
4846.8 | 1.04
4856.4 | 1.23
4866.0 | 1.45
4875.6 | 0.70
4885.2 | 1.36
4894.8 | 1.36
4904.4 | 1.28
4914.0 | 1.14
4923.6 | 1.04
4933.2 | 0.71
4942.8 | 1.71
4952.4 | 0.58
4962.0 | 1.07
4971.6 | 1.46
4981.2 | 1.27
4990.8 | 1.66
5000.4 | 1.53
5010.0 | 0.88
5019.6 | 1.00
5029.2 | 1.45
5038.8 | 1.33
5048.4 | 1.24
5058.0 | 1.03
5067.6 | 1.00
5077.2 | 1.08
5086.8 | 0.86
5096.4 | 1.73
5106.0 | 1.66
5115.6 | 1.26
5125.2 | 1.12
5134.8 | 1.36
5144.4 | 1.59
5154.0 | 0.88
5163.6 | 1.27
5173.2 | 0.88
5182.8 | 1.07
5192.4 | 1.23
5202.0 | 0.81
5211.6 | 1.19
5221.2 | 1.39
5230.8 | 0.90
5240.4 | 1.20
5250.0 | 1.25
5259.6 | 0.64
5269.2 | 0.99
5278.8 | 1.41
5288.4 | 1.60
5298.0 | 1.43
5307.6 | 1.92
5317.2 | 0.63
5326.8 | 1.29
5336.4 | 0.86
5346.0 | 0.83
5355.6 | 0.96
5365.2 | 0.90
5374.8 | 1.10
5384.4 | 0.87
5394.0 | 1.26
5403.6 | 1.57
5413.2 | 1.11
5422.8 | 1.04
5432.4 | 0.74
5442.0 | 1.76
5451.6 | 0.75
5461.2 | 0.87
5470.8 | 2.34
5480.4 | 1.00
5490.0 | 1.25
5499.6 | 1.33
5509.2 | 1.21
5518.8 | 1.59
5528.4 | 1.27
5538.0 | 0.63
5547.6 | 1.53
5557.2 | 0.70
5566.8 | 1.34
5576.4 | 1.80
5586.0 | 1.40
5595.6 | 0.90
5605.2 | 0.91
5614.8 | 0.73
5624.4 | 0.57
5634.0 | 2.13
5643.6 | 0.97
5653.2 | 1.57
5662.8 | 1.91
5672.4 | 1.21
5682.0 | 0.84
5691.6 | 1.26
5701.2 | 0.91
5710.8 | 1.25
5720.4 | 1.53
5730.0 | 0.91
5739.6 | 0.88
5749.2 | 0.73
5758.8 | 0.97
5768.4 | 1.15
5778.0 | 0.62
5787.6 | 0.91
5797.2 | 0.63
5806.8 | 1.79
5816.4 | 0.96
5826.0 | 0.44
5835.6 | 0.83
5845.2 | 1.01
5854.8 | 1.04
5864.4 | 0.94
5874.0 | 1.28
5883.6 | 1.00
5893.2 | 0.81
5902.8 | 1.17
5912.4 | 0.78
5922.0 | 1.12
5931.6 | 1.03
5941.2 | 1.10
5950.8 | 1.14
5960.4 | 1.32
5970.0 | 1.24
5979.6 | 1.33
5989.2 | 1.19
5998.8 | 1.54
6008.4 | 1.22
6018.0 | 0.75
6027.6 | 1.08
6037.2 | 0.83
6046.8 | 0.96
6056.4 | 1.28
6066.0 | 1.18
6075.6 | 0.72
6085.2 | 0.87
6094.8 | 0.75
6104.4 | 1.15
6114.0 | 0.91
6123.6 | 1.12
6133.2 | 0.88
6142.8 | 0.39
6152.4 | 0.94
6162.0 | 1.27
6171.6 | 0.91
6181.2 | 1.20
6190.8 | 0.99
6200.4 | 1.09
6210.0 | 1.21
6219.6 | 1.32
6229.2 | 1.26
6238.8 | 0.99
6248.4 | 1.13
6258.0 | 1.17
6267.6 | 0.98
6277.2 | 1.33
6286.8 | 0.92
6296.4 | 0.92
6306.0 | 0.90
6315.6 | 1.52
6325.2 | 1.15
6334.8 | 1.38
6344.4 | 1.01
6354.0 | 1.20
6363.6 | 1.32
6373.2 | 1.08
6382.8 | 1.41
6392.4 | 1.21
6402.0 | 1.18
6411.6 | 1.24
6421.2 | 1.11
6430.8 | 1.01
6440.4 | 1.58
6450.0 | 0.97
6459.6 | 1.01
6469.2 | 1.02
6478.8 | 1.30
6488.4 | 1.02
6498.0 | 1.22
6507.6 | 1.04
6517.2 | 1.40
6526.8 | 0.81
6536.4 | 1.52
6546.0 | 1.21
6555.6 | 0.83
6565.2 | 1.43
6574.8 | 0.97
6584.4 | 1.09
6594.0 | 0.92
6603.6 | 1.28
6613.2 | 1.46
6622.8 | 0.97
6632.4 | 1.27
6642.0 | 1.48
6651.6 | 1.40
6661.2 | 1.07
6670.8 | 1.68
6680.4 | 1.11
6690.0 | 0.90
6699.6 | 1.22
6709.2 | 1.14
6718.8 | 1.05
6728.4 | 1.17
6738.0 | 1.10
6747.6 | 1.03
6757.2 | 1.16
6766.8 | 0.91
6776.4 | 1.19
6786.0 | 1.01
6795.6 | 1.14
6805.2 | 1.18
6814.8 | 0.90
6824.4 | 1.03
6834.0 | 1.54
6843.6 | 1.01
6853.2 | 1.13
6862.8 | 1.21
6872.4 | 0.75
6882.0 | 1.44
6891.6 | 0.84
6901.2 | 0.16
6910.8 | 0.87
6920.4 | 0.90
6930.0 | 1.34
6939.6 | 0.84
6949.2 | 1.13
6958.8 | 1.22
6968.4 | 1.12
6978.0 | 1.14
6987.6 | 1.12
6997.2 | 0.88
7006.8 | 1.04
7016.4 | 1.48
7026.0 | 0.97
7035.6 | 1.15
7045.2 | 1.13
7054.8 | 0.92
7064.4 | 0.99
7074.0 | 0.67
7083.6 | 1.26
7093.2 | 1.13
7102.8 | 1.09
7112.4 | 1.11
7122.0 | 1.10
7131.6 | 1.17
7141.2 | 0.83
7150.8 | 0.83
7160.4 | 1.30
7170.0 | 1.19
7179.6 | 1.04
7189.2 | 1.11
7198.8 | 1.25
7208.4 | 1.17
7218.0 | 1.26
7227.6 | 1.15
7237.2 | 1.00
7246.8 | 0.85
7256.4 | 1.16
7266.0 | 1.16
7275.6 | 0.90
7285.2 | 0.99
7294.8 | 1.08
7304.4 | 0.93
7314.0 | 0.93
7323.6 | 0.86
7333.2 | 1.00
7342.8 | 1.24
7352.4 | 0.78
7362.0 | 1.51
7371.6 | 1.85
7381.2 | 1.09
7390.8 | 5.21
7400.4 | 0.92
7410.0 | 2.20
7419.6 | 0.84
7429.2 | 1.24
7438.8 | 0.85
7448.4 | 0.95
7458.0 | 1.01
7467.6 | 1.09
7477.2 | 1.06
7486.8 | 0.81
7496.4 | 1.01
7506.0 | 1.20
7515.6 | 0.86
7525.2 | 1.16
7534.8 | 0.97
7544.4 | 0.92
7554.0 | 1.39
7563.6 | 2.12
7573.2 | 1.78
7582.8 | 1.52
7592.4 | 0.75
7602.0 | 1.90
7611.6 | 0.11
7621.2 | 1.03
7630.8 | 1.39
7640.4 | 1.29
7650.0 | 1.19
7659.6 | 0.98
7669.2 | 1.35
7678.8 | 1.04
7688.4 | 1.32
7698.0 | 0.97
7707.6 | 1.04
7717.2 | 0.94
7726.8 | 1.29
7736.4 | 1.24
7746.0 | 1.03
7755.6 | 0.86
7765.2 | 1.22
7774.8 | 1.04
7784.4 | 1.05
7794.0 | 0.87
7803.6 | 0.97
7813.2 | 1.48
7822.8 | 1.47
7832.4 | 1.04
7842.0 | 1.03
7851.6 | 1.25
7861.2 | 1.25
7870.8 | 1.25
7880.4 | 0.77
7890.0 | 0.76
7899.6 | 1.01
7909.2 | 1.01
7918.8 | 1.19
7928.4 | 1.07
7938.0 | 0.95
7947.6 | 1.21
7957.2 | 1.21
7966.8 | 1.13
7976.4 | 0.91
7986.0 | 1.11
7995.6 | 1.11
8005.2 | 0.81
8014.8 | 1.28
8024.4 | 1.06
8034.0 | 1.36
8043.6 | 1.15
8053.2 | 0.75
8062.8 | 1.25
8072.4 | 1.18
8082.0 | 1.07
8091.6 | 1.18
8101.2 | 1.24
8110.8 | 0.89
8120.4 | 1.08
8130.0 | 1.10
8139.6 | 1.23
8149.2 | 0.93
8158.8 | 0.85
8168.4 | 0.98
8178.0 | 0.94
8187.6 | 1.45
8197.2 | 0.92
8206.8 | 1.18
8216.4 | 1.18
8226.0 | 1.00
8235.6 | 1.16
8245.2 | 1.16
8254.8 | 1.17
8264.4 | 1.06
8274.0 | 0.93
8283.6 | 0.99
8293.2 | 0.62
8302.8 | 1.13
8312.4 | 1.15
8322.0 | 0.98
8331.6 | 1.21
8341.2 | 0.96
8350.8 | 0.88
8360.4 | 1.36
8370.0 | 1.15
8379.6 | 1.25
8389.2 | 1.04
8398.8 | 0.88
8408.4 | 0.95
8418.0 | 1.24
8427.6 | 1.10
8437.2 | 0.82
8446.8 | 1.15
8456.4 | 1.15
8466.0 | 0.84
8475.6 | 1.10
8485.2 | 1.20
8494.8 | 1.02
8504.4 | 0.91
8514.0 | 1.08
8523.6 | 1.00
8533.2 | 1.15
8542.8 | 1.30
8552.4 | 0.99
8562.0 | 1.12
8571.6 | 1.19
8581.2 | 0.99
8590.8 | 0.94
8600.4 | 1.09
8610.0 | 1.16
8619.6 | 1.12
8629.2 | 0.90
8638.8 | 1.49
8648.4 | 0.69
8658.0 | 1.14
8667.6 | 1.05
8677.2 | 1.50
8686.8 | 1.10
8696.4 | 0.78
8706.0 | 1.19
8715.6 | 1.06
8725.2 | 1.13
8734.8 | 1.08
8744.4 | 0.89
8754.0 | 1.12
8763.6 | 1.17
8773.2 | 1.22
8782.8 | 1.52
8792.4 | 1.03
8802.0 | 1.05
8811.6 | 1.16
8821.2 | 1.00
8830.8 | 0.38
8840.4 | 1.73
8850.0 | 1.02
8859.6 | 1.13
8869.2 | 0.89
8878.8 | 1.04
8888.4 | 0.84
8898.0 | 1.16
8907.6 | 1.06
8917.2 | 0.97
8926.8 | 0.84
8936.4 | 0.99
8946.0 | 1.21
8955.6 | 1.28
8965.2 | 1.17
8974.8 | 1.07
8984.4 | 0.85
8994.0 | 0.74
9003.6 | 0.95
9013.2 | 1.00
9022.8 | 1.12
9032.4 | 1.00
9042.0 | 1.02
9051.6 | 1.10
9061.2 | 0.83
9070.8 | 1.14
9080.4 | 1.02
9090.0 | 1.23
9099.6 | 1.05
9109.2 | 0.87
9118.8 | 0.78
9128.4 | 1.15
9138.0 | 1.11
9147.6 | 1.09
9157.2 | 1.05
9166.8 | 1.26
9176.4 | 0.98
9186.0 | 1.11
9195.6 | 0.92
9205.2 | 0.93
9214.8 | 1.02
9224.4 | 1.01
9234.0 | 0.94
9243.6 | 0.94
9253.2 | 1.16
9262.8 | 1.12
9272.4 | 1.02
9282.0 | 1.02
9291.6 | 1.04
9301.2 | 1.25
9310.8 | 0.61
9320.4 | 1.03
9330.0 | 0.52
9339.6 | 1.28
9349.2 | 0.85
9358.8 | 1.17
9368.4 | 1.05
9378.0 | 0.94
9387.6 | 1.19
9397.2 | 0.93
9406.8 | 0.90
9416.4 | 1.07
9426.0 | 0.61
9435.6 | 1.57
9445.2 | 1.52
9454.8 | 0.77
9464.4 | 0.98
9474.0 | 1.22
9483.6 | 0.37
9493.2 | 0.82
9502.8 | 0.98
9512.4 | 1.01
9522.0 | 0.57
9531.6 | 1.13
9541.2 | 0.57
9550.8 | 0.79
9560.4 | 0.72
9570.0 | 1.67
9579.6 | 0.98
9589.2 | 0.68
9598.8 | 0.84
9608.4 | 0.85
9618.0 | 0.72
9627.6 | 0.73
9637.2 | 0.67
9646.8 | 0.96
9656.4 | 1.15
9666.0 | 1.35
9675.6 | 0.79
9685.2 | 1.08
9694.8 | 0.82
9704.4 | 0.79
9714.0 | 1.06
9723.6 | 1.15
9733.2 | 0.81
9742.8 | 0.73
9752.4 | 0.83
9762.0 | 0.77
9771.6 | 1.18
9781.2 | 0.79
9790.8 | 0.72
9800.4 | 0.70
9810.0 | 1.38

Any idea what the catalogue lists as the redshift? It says 0.13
